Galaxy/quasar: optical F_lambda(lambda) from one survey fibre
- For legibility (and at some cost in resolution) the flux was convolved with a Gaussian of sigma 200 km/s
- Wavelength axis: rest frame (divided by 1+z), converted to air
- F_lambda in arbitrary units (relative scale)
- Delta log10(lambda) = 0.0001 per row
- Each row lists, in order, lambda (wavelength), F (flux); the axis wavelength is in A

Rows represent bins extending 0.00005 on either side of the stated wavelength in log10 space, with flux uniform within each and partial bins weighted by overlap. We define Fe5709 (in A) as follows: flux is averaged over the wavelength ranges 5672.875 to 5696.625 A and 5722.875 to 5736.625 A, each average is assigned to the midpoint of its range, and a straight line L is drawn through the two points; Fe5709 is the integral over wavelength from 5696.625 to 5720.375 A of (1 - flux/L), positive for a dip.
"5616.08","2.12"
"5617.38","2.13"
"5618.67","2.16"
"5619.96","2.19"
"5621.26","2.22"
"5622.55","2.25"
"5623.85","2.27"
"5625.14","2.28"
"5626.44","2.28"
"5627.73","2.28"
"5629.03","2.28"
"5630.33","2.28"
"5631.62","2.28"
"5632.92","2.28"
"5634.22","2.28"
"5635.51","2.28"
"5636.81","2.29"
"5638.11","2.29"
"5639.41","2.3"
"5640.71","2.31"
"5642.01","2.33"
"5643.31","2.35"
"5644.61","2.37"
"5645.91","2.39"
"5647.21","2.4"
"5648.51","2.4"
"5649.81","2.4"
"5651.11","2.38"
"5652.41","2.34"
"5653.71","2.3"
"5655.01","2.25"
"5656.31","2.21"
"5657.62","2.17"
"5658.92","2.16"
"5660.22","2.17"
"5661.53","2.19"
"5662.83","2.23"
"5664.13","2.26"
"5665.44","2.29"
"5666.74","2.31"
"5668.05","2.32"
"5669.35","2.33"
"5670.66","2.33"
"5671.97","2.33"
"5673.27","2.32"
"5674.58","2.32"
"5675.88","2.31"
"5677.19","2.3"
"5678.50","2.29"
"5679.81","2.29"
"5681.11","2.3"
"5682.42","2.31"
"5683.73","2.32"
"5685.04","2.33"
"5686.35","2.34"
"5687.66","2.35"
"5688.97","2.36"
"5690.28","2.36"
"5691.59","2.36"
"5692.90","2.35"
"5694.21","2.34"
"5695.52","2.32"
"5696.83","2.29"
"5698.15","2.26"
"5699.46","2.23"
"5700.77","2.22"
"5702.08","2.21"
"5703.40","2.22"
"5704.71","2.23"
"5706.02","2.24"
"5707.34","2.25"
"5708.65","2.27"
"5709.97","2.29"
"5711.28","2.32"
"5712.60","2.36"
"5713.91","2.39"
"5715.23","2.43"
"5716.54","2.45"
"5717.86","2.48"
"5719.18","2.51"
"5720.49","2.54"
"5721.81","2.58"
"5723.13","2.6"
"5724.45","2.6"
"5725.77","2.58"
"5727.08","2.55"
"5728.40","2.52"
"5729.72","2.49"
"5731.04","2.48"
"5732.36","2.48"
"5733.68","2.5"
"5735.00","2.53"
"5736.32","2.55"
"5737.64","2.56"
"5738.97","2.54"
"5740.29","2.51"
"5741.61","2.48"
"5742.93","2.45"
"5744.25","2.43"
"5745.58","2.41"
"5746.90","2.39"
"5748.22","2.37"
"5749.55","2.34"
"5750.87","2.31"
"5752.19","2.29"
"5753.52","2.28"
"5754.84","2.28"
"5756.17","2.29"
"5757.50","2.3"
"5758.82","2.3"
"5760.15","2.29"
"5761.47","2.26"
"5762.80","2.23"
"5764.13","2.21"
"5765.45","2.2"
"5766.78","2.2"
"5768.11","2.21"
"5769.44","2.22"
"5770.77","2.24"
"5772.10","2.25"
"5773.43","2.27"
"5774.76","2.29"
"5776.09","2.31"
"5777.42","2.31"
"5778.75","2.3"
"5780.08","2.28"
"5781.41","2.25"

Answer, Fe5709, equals 1.1 A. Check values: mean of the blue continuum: 2.33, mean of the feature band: 2.32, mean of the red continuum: 2.53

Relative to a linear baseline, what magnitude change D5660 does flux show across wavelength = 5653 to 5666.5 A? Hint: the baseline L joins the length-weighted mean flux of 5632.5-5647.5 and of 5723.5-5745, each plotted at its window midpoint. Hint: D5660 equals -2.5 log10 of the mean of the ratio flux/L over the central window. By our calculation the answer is 0.064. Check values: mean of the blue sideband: 2.32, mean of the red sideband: 2.52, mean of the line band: 2.23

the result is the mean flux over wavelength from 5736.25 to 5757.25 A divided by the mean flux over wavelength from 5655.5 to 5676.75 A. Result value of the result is 1.06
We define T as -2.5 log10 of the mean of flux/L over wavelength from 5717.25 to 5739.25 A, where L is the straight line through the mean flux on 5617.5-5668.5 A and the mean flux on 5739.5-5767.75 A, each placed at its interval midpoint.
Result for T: -0.10 mag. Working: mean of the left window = 2.28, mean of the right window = 2.32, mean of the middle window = 2.53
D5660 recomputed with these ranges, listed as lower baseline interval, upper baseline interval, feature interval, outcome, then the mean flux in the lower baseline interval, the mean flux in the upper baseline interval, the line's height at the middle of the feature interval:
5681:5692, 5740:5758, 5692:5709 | 0.04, 2.34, 2.36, 2.34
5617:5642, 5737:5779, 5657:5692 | -0.01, 2.26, 2.32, 2.28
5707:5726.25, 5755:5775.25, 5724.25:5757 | -0.04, 2.45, 2.25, 2.35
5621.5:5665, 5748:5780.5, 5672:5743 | -0.05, 2.29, 2.27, 2.28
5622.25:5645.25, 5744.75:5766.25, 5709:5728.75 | -0.08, 2.29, 2.3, 2.3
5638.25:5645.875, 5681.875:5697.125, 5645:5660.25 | 0.01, 2.33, 2.34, 2.33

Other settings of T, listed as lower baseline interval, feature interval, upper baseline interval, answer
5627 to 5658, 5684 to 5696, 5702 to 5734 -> 0.02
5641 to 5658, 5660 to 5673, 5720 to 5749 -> 0.04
